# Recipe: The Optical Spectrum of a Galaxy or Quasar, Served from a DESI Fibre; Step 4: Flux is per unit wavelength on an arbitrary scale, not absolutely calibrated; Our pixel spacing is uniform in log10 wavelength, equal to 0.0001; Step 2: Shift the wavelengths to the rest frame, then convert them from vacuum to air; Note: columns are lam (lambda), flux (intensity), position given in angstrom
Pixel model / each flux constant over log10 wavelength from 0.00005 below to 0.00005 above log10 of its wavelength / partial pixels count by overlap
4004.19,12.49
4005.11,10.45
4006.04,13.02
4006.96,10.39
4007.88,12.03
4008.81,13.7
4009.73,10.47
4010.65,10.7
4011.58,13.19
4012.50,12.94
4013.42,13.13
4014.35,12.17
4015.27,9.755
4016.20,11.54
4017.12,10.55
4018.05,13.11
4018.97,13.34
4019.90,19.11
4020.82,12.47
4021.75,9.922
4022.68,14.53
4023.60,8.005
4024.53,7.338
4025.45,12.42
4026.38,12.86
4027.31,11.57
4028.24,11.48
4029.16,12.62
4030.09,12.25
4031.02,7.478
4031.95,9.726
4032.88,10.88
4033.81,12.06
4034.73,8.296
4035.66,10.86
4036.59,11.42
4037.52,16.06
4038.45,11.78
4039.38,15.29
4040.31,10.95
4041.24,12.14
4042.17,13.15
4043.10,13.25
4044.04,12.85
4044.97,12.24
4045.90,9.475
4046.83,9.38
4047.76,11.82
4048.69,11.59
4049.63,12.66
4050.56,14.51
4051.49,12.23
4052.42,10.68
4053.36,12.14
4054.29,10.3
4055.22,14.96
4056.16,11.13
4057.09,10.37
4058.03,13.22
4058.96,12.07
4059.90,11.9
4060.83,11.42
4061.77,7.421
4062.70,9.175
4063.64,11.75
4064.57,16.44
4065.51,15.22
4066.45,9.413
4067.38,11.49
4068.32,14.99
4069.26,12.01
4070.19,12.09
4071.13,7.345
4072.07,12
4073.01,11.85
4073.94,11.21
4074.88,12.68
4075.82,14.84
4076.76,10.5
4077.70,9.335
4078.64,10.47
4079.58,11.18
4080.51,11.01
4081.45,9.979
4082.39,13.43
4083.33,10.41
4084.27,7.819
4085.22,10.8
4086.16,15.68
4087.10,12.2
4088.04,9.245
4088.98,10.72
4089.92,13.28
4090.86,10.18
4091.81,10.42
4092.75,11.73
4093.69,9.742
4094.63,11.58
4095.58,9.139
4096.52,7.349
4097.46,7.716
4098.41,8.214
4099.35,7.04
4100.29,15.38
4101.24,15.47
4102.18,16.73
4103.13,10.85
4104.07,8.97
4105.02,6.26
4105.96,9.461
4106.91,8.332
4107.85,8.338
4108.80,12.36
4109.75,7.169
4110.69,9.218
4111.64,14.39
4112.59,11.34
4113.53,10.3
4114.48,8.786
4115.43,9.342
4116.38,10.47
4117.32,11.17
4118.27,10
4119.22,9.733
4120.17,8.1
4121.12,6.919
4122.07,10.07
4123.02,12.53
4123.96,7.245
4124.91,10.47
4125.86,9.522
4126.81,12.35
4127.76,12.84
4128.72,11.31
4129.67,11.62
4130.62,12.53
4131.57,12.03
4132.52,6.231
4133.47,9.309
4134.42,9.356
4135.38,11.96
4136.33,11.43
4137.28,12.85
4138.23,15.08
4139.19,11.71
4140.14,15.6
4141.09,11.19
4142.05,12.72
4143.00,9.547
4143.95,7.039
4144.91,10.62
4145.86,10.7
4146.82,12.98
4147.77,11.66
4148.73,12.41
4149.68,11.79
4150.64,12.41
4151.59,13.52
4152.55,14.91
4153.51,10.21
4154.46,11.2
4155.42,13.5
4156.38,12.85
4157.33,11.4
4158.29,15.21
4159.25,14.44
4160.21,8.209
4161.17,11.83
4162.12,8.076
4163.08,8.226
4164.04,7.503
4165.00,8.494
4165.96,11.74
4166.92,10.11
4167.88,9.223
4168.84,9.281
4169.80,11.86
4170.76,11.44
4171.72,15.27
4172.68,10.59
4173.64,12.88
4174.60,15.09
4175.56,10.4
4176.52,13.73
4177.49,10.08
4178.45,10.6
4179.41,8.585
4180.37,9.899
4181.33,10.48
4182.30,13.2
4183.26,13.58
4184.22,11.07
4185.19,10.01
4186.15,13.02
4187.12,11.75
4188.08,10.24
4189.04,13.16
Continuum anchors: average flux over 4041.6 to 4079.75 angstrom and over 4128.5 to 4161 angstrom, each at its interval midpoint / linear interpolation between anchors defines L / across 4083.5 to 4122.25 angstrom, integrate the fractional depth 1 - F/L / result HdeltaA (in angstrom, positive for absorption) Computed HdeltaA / 4.8 angstrom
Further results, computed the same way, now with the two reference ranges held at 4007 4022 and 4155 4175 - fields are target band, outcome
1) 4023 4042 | 1.4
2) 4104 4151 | 3.8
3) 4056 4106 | 3.0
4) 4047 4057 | 0.0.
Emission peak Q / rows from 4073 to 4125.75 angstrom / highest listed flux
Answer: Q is 16.73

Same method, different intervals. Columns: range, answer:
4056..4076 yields 16.44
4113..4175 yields 15.6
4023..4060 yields 16.06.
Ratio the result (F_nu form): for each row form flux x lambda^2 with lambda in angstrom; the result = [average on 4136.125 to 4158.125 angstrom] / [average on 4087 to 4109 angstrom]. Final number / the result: 1.19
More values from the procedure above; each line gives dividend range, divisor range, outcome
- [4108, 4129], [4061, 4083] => 0.90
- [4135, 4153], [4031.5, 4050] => 1.08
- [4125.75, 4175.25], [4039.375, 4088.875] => 1.02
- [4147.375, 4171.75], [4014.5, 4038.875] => 1.04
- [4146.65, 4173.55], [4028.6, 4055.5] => 1.03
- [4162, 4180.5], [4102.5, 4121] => 1.14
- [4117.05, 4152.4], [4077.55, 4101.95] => 1.05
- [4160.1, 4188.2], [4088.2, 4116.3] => 1.10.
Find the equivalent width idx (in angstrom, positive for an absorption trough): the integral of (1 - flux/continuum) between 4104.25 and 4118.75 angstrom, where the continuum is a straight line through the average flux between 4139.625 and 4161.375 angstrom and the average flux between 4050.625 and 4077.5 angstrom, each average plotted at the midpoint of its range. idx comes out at 2.6 angstrom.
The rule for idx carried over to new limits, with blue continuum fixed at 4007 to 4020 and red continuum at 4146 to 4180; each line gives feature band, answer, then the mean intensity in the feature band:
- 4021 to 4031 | 0.9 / 11.2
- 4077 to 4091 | 1.0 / 11.1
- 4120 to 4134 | 1.7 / 10.3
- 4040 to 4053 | 0.2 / 11.9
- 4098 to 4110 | 1.4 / 10.4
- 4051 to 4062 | 0.4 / 11.6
